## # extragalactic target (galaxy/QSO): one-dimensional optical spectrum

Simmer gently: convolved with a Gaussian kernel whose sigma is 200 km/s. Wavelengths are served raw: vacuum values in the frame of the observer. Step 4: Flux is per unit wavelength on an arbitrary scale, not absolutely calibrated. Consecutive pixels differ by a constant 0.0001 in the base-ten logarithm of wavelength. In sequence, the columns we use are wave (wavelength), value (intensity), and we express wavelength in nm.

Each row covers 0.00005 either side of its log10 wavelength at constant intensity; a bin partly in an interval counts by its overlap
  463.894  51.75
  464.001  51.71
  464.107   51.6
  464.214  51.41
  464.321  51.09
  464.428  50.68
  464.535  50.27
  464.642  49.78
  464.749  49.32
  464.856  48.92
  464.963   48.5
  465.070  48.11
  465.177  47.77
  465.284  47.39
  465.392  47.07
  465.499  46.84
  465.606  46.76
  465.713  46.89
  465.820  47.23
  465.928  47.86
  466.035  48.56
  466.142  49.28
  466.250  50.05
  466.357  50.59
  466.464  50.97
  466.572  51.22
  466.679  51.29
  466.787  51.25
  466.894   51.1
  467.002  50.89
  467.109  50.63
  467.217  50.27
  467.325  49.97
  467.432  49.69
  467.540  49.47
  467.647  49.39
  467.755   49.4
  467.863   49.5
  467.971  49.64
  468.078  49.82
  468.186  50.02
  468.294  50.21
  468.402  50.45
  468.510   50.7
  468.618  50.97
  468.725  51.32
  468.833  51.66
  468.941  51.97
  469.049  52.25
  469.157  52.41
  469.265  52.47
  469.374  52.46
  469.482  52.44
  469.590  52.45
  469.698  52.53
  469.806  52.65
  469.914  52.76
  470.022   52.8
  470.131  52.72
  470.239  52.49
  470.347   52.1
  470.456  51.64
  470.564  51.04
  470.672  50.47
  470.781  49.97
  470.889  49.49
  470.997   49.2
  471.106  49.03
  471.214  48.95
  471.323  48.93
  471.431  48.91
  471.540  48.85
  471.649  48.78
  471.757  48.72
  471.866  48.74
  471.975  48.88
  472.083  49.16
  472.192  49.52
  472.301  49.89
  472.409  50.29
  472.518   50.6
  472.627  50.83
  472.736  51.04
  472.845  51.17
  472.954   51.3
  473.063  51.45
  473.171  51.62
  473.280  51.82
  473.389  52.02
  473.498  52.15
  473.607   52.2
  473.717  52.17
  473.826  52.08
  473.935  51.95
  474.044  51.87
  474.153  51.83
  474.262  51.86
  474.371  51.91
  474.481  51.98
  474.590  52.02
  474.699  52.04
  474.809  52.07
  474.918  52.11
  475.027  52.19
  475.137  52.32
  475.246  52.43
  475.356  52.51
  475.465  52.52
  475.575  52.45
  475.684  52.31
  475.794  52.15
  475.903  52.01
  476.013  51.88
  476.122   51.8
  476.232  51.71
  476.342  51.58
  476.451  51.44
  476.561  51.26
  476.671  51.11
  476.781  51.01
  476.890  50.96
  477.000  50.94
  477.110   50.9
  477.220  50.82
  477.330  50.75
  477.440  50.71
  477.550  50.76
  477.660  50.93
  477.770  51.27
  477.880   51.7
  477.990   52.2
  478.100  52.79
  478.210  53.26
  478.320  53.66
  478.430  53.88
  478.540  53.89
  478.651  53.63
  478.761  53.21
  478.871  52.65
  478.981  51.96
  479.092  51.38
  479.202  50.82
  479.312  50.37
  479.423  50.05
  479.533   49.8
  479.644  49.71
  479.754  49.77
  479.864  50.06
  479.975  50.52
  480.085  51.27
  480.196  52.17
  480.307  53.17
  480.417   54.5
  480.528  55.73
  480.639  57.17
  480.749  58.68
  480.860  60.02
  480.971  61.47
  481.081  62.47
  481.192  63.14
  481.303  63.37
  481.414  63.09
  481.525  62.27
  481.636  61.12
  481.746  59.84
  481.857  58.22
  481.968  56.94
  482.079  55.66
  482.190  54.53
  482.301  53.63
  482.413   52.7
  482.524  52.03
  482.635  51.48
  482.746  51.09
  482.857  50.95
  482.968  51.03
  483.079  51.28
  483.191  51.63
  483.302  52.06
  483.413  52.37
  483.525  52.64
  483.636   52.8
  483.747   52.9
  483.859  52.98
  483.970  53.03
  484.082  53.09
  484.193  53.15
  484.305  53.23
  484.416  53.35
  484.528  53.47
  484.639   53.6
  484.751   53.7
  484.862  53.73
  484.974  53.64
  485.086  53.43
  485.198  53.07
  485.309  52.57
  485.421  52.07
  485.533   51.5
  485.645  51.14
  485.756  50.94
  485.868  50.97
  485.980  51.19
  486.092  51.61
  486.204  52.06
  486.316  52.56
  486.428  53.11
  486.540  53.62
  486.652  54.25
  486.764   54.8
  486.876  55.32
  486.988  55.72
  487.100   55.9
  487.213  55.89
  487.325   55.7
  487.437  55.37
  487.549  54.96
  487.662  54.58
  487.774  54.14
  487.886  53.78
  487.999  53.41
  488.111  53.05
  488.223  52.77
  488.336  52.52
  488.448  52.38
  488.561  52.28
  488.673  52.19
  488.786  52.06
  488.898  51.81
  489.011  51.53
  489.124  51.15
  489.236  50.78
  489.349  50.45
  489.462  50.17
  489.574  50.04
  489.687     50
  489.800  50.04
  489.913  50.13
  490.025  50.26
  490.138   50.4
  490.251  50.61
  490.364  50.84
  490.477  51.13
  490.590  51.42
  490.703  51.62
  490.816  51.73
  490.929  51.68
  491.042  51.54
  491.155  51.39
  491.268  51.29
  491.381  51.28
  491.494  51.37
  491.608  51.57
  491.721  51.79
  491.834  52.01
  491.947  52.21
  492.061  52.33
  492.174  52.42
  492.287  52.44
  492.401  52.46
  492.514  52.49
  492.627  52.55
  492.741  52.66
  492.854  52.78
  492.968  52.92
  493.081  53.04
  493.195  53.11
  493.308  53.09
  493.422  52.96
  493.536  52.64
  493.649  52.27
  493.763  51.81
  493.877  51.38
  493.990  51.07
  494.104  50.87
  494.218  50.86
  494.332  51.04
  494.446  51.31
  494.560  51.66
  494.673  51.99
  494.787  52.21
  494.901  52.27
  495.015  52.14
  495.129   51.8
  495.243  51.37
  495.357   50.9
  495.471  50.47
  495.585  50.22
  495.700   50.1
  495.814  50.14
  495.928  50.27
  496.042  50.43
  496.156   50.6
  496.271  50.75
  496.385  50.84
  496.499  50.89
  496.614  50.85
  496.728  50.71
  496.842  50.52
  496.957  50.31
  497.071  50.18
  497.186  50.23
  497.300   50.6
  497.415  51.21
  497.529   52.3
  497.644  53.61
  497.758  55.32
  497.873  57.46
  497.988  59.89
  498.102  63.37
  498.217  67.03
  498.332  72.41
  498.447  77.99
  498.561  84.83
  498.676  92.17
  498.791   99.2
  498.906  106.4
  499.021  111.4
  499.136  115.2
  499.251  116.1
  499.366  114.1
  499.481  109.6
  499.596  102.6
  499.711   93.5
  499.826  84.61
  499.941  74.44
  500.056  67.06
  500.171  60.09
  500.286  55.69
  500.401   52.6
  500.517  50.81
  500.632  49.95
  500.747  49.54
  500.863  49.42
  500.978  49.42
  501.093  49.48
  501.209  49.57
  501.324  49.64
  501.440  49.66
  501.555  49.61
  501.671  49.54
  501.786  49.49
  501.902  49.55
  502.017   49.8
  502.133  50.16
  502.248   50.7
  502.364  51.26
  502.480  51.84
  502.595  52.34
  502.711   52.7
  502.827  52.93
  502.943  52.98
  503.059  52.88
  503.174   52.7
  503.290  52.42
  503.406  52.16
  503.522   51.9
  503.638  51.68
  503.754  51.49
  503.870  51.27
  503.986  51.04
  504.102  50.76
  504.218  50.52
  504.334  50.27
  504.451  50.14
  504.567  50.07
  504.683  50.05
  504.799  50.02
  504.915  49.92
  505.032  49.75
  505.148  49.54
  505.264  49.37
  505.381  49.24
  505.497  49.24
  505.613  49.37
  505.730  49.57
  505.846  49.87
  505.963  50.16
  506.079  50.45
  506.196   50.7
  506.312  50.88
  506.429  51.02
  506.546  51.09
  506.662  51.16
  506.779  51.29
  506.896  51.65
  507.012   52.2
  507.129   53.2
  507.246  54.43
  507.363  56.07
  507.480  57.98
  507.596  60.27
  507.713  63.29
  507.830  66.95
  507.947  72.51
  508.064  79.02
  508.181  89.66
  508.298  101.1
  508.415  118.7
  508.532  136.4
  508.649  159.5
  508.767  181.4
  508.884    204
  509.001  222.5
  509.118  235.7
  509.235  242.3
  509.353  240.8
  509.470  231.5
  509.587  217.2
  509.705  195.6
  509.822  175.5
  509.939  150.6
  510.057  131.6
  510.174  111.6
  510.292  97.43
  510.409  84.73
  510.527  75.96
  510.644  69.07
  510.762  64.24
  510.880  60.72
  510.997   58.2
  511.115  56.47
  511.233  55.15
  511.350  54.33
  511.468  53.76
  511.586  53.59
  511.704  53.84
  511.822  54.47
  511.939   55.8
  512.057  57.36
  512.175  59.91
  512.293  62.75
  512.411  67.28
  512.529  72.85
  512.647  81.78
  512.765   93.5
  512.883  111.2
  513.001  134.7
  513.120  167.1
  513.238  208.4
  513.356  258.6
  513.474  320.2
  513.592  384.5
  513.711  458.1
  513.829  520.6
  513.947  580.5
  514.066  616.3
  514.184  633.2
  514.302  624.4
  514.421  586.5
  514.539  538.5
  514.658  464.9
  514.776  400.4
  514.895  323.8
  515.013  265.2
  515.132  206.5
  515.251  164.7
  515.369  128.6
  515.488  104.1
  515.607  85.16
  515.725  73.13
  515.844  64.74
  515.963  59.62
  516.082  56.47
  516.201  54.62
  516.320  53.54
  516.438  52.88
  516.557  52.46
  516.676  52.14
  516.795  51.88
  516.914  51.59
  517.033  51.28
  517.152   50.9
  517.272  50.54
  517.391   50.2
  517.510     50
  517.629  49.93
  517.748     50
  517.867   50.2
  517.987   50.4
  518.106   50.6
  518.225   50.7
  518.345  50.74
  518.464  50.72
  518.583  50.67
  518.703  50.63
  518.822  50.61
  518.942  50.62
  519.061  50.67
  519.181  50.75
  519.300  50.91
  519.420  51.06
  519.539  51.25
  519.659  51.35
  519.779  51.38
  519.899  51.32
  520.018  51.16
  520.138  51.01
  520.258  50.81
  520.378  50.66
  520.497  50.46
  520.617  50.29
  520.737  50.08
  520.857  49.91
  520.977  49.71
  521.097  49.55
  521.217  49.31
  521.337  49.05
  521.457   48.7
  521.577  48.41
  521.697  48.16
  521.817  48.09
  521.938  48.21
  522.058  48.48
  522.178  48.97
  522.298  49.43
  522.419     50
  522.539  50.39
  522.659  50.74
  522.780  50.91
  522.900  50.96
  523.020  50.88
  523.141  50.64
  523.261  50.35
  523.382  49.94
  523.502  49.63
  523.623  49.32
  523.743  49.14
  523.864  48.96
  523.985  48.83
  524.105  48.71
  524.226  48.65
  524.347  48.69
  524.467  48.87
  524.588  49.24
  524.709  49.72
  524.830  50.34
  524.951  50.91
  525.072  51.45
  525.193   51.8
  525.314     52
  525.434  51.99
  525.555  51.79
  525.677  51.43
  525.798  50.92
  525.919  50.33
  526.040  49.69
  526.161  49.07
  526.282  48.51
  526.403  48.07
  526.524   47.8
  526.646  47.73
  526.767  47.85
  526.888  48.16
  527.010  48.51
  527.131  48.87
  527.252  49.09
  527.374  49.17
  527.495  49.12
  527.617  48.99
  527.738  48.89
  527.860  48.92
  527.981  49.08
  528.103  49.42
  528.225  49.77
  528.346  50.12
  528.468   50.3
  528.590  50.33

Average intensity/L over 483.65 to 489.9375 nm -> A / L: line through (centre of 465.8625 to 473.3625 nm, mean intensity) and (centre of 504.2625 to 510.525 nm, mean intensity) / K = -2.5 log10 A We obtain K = 0.324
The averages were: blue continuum 50.6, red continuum 96.1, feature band 52.8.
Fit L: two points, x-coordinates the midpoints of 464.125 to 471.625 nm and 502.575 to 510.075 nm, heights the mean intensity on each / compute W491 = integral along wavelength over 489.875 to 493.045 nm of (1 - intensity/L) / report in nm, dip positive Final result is 0.90 nm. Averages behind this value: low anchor 50.2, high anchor 86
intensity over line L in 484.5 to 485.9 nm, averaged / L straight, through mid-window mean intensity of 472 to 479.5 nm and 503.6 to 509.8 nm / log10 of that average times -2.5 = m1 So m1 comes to 0.19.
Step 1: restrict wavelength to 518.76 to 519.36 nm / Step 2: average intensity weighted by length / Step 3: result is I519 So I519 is 50.7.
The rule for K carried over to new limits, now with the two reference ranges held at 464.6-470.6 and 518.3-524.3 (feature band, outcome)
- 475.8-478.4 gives -0.028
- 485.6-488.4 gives -0.071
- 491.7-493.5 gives -0.051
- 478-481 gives -0.059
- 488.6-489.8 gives -0.017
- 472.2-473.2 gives -0.012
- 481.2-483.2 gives -0.115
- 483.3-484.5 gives -0.056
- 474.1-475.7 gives -0.040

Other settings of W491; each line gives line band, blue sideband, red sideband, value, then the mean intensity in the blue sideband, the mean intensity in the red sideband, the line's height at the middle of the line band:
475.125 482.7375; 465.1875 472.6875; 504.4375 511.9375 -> 0.85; 50.2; 90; 60.3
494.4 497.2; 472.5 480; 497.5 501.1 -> 0.81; 51.7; 75.5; 71.8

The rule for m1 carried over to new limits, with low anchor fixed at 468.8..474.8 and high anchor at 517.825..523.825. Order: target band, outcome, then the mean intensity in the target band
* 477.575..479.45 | -0.026 mag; 52.2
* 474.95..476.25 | -0.024 mag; 52.2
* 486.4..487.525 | -0.086 mag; 55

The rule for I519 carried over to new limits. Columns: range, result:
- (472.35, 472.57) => 50.6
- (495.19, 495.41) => 51.1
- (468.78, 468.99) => 51.8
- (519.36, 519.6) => 51.2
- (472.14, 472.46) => 50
